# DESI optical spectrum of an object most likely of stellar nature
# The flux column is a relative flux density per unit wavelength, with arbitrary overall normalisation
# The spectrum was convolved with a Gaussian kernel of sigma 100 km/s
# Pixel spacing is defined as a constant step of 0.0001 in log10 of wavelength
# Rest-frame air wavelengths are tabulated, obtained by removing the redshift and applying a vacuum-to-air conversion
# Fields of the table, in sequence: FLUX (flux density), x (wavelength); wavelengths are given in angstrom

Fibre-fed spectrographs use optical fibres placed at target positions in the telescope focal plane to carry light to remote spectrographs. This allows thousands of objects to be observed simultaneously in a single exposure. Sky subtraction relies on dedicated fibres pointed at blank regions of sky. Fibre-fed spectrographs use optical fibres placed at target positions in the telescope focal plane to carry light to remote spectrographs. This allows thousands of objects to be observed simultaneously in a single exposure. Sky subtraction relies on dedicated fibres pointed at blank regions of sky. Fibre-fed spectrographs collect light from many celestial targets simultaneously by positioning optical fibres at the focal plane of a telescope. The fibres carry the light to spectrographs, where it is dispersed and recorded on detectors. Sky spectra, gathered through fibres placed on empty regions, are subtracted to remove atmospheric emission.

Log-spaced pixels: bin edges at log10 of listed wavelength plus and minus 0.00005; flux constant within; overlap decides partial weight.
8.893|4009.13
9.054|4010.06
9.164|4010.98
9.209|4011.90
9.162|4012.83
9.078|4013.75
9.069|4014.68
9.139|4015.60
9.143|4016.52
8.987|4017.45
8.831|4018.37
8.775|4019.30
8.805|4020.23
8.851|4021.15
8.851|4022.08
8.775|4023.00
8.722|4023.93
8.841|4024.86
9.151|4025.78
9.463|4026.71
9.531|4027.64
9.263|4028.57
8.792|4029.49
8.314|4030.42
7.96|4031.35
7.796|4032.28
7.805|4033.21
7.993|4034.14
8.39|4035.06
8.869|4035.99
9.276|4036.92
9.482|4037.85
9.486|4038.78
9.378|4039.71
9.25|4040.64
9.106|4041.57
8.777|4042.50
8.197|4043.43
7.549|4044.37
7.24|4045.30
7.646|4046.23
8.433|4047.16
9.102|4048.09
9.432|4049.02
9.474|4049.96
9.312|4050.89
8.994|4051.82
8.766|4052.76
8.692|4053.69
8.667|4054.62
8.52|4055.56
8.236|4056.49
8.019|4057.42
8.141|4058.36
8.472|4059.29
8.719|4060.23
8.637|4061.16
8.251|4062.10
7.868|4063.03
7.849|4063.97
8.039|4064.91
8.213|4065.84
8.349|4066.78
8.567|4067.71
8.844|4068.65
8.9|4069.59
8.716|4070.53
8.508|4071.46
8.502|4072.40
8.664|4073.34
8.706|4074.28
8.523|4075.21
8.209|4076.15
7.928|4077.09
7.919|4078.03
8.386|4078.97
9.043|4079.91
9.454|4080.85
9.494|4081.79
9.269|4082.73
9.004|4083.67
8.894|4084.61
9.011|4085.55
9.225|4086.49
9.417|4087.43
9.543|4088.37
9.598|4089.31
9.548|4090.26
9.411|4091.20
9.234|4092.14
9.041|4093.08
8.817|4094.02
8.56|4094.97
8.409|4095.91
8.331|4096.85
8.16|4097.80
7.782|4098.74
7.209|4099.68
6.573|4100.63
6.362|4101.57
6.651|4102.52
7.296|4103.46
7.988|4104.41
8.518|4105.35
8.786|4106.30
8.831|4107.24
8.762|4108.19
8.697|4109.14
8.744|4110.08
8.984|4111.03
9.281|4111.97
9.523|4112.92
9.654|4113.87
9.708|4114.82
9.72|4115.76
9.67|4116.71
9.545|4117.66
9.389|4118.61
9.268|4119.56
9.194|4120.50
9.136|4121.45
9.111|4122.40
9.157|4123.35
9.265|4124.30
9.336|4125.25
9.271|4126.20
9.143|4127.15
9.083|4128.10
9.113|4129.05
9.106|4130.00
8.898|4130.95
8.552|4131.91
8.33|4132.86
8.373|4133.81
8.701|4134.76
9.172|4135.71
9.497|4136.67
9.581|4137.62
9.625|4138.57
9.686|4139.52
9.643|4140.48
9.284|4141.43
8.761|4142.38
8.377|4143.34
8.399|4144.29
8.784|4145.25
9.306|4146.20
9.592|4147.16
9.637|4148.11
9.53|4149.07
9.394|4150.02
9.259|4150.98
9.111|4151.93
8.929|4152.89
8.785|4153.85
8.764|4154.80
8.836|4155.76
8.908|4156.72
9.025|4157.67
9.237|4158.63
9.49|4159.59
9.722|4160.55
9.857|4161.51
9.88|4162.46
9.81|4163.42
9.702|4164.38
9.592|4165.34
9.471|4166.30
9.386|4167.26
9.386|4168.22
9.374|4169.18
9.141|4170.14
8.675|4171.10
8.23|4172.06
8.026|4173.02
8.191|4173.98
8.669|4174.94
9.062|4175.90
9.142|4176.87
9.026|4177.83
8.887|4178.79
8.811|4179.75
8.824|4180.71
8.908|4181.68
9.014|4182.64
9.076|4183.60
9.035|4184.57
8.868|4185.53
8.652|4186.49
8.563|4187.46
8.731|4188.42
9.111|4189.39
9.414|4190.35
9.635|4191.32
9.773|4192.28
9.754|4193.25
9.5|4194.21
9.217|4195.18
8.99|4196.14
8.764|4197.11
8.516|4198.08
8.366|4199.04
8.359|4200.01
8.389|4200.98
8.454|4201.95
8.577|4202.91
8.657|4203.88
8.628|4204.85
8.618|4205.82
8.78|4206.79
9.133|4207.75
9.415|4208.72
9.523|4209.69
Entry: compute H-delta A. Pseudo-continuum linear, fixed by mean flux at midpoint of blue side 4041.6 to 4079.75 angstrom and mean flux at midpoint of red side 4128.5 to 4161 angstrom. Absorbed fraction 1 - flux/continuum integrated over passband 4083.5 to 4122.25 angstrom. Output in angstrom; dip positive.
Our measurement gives 0.1 angstrom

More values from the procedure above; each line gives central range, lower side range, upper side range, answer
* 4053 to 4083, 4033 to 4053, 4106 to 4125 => 1.3 angstrom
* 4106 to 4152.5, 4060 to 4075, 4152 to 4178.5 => -1.5 angstrom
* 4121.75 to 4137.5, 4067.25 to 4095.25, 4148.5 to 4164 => 0.2 angstrom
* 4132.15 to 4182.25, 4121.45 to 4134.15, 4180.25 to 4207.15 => -0.9 angstrom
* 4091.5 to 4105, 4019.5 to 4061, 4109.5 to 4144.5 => 1.7 angstrom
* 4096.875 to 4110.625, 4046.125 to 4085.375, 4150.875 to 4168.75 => 1.5 angstrom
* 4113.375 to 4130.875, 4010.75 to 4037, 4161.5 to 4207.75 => -0.8 angstrom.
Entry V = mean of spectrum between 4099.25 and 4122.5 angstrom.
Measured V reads 8.66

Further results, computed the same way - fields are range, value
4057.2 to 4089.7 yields 8.66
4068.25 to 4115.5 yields 8.66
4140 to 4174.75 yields 9.15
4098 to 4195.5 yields 8.99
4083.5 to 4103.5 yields 8.48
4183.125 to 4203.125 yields 8.95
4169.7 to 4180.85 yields 8.72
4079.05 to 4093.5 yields 9.26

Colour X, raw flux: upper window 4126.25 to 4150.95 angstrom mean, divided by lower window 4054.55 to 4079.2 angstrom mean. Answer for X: 1.09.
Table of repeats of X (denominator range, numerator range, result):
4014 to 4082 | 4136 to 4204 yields 1.05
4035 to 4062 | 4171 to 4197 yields 1.03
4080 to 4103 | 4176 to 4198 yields 1.05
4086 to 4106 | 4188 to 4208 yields 1.07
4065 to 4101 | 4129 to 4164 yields 1.06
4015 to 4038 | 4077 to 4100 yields 1.01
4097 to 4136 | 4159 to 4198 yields 1.05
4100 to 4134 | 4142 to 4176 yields 1.04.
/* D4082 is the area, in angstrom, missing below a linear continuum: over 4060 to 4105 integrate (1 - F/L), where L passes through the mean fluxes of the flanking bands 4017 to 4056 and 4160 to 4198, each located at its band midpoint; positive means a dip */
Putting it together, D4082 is 1.9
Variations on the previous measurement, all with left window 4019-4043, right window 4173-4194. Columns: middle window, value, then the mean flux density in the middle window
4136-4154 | -0.6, 9.22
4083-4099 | -0.1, 8.96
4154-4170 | -0.7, 9.39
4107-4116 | -0.3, 9.19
